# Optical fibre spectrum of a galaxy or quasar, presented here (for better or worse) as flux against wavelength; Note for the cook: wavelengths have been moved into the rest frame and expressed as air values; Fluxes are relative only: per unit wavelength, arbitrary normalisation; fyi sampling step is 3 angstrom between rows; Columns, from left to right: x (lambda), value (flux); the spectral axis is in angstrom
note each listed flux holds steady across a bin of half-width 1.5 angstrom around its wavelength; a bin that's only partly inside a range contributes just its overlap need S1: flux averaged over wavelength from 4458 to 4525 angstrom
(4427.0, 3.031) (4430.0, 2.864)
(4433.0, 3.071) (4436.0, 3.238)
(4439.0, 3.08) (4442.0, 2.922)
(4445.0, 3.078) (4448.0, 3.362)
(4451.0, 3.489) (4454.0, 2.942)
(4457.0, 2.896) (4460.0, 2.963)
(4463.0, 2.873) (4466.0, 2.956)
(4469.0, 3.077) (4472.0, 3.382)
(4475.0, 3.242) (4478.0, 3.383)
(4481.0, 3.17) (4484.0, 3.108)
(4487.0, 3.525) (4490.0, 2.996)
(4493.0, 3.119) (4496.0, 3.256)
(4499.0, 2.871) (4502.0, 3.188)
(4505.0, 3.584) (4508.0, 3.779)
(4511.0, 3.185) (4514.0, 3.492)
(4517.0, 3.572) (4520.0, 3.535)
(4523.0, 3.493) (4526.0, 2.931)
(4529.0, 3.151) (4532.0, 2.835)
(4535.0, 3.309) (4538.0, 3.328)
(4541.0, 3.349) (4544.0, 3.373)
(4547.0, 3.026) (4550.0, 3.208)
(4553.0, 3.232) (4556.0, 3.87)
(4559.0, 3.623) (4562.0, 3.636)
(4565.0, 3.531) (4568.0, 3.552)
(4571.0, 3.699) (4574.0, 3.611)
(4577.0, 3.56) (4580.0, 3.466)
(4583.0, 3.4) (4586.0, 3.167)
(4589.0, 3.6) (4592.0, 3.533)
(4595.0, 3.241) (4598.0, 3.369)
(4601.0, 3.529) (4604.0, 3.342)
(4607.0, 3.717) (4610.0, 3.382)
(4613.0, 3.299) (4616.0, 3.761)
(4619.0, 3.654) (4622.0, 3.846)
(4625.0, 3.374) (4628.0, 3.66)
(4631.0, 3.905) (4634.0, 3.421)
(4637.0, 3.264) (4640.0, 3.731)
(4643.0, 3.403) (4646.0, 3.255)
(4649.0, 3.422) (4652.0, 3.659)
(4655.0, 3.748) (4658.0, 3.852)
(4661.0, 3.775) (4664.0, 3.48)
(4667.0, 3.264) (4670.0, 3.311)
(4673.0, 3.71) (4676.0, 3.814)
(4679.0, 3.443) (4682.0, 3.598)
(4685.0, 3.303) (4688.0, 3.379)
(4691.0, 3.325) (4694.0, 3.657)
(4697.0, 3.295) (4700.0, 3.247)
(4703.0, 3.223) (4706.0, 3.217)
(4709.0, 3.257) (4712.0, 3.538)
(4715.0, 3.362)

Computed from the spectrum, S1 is 3.26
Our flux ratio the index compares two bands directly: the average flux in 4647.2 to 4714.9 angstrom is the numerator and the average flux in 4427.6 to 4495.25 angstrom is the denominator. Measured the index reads 1.11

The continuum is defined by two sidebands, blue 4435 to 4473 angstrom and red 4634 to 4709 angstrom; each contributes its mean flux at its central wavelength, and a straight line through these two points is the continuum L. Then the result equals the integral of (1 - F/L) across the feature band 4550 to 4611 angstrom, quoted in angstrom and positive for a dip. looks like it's -3.44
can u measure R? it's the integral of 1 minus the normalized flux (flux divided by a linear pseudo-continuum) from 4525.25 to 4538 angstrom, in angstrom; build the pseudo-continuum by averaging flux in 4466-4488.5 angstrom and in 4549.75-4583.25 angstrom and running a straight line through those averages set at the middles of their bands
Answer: 1.25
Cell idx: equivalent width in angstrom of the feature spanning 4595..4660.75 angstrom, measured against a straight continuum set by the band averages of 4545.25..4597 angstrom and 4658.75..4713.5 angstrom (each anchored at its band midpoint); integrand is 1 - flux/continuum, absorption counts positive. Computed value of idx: -1.8 angstrom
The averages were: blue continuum 3.47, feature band 3.55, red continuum 3.44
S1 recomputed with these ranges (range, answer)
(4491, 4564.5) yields 3.33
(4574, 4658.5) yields 3.52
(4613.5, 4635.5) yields 3.64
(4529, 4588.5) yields 3.41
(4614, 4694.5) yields 3.55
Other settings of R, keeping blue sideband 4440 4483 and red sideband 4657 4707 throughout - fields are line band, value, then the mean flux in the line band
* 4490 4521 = -1.4 angstrom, 3.34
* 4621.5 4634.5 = -1.0 angstrom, 3.64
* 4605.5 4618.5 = -0.7 angstrom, 3.55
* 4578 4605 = -0.7 angstrom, 3.41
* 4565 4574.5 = -0.9 angstrom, 3.61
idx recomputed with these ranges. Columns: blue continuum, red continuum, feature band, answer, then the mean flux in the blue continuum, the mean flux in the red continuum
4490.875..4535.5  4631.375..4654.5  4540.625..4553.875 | 0.4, 3.28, 3.49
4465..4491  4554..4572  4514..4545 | 1.5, 3.21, 3.64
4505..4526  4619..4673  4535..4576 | 0.5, 3.47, 3.56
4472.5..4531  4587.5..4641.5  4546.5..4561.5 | -0.1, 3.29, 3.53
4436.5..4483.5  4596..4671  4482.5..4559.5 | -0.8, 3.12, 3.54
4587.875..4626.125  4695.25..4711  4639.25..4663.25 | -1.4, 3.51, 3.26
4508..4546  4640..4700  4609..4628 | -0.7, 3.31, 3.51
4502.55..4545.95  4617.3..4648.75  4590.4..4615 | 0.4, 3.34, 3.55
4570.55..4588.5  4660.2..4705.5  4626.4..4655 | -0.6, 3.48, 3.44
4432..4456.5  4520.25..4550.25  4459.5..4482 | 0.2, 3.14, 3.21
